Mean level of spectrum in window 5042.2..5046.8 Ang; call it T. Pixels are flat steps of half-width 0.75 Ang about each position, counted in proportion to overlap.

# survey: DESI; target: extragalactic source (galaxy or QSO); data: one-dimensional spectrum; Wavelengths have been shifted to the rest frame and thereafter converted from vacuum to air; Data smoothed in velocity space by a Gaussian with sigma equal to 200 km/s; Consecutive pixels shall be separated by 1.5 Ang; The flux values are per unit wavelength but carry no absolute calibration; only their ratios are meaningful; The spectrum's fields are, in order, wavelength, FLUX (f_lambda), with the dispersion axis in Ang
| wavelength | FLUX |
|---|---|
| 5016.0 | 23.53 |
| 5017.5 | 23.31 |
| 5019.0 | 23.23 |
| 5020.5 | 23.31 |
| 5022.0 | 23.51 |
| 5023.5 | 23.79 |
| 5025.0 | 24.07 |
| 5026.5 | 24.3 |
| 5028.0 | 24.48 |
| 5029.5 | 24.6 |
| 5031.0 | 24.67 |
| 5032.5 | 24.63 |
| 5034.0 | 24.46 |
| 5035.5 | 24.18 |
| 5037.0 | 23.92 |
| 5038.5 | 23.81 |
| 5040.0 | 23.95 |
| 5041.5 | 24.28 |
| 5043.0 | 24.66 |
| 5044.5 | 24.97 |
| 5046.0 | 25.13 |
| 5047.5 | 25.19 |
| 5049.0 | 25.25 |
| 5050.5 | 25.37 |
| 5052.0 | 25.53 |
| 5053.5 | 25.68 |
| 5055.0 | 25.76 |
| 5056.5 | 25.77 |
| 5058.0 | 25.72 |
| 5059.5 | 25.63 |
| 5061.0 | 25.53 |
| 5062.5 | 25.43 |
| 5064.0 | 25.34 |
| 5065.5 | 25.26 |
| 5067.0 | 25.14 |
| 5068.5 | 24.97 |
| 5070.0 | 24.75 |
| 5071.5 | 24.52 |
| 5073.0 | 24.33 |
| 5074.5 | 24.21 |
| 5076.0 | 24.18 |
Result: 24.9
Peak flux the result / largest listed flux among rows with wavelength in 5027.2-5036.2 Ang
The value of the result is 24.67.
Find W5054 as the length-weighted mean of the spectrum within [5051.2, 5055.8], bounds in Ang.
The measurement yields 25.7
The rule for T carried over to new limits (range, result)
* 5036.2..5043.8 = 24.1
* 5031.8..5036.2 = 24.4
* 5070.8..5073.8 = 24.4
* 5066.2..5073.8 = 24.7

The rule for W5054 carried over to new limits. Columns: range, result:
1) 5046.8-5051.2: 25.3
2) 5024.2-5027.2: 24.2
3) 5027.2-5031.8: 24.6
